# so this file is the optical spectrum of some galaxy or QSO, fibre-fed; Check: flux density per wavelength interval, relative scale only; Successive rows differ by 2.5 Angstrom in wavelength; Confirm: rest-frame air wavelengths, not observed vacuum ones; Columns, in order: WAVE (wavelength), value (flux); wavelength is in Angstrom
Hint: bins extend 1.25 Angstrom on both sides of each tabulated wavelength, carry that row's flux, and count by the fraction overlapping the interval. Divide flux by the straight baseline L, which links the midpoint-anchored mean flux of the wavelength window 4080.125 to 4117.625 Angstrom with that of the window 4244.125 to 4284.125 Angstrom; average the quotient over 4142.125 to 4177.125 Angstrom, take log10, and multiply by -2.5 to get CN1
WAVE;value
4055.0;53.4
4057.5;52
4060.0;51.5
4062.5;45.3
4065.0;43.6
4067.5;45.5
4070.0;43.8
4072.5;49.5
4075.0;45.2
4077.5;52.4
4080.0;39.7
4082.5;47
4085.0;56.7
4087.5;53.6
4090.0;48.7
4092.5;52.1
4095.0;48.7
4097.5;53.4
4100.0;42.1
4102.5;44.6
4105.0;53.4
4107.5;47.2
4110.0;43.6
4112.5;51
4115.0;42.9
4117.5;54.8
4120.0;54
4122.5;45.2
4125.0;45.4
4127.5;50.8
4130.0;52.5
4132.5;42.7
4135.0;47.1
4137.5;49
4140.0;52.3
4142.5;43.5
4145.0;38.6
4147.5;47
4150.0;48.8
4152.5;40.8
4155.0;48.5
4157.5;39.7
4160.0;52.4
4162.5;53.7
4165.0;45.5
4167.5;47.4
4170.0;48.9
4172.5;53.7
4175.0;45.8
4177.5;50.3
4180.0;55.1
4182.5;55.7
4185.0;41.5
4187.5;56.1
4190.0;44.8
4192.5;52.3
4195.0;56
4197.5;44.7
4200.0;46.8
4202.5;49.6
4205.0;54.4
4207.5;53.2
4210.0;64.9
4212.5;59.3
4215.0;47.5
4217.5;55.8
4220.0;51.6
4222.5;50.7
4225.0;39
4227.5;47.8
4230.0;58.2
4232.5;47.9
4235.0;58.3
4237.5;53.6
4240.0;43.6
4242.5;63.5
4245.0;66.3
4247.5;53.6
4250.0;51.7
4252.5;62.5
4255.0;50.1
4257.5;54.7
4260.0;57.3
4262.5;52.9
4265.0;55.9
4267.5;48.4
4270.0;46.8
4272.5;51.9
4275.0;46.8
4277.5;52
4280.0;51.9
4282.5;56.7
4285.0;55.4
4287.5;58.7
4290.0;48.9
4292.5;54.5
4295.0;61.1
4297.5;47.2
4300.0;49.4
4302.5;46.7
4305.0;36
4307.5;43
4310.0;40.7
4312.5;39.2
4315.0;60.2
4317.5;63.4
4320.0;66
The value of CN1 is 0.08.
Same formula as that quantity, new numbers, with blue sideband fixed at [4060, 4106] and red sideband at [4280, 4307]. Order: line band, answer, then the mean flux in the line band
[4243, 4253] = -0.160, 58.6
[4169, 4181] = -0.026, 50.7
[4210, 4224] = -0.077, 53.8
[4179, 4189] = -0.047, 51.8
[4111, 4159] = 0.041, 47.1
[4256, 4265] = -0.086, 55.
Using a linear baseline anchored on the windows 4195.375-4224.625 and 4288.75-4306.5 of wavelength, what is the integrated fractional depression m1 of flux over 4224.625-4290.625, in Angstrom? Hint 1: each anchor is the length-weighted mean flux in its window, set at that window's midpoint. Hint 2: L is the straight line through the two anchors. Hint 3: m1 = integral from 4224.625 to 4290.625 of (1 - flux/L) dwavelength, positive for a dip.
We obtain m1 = -3.72 Angstrom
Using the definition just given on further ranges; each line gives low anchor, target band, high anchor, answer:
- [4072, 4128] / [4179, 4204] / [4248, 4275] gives 0.4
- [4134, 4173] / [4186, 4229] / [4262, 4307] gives -2.4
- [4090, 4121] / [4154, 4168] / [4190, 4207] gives 0.5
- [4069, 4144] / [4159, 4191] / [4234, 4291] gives 0.5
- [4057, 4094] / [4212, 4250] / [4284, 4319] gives -2.4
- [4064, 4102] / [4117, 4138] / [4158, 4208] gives 0.1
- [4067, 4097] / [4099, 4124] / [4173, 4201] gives 0.6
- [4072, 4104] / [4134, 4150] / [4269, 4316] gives 0.8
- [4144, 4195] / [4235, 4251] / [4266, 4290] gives -1.5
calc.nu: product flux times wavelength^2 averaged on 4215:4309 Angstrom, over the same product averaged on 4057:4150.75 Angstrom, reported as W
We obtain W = 1.2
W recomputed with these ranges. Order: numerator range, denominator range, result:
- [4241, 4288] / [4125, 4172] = 1.22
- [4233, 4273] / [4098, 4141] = 1.20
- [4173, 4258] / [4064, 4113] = 1.16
